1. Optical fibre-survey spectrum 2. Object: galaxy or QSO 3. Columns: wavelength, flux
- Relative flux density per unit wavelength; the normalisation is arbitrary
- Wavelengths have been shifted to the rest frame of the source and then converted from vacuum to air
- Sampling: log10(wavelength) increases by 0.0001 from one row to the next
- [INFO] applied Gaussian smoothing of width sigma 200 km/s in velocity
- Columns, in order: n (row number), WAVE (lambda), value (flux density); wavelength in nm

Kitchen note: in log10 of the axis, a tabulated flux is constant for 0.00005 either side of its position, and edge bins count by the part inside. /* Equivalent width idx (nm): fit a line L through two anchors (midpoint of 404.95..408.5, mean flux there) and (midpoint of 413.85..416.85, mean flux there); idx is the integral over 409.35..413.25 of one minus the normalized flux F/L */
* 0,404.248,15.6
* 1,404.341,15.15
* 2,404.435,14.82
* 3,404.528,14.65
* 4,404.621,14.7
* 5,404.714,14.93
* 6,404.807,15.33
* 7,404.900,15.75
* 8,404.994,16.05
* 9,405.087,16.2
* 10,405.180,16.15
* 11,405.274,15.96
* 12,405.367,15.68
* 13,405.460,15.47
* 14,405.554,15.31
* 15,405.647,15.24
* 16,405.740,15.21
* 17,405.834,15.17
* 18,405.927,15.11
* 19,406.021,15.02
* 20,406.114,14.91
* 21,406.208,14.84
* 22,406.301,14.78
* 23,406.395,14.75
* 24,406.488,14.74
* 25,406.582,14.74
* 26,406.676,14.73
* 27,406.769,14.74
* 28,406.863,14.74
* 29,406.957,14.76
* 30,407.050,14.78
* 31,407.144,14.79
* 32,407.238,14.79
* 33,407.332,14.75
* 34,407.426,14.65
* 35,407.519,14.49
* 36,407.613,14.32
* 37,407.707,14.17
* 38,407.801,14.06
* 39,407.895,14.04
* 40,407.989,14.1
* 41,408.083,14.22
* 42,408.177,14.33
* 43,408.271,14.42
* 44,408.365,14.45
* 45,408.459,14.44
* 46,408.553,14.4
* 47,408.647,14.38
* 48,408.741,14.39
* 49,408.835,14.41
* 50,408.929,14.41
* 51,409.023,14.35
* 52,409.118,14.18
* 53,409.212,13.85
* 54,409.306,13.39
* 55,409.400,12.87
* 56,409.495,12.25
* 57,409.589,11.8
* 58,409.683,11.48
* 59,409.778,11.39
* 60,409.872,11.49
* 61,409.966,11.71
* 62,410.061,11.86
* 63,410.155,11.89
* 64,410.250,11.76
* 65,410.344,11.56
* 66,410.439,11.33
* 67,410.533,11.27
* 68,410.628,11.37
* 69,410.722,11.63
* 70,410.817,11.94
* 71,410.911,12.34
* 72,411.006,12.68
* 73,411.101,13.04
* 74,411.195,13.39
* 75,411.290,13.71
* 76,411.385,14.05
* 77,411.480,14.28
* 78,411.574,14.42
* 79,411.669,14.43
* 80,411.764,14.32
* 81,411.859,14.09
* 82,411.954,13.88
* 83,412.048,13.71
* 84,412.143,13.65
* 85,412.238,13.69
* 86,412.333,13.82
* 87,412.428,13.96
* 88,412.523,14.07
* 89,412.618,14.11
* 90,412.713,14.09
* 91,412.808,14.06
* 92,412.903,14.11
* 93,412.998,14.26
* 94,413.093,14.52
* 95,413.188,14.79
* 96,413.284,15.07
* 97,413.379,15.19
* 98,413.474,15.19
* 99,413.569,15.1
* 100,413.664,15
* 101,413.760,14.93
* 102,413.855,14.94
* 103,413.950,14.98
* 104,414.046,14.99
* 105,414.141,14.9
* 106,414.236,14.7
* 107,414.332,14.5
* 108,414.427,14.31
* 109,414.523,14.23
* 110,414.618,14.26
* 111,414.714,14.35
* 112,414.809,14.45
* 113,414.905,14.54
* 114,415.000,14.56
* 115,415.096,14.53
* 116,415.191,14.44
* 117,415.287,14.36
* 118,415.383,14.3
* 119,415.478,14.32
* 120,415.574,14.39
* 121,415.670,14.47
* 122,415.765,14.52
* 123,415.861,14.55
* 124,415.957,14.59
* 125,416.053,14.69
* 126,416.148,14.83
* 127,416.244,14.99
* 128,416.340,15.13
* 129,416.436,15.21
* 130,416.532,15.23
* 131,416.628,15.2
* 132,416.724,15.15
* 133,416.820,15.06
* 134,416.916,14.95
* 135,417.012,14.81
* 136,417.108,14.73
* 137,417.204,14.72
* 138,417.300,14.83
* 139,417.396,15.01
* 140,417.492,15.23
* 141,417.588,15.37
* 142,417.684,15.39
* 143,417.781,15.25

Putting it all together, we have 0.45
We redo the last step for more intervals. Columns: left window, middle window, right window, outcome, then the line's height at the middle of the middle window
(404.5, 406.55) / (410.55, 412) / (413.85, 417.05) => 0.16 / 14.9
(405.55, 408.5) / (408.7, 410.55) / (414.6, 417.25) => 0.26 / 14.7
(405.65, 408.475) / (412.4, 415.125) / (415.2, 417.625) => 0.03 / 14.8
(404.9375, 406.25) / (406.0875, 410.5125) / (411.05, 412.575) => 0.31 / 14.8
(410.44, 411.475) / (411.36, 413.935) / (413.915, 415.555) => -0.18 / 13.4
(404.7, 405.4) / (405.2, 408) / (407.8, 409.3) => 0.05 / 15.1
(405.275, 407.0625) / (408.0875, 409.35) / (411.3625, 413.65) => 0.04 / 14.7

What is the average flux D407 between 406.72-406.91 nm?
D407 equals 14.8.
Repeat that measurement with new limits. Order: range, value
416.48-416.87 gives 15.1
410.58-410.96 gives 11.8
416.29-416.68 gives 15.2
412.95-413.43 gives 14.8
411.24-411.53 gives 14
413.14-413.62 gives 15.1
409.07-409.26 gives 14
